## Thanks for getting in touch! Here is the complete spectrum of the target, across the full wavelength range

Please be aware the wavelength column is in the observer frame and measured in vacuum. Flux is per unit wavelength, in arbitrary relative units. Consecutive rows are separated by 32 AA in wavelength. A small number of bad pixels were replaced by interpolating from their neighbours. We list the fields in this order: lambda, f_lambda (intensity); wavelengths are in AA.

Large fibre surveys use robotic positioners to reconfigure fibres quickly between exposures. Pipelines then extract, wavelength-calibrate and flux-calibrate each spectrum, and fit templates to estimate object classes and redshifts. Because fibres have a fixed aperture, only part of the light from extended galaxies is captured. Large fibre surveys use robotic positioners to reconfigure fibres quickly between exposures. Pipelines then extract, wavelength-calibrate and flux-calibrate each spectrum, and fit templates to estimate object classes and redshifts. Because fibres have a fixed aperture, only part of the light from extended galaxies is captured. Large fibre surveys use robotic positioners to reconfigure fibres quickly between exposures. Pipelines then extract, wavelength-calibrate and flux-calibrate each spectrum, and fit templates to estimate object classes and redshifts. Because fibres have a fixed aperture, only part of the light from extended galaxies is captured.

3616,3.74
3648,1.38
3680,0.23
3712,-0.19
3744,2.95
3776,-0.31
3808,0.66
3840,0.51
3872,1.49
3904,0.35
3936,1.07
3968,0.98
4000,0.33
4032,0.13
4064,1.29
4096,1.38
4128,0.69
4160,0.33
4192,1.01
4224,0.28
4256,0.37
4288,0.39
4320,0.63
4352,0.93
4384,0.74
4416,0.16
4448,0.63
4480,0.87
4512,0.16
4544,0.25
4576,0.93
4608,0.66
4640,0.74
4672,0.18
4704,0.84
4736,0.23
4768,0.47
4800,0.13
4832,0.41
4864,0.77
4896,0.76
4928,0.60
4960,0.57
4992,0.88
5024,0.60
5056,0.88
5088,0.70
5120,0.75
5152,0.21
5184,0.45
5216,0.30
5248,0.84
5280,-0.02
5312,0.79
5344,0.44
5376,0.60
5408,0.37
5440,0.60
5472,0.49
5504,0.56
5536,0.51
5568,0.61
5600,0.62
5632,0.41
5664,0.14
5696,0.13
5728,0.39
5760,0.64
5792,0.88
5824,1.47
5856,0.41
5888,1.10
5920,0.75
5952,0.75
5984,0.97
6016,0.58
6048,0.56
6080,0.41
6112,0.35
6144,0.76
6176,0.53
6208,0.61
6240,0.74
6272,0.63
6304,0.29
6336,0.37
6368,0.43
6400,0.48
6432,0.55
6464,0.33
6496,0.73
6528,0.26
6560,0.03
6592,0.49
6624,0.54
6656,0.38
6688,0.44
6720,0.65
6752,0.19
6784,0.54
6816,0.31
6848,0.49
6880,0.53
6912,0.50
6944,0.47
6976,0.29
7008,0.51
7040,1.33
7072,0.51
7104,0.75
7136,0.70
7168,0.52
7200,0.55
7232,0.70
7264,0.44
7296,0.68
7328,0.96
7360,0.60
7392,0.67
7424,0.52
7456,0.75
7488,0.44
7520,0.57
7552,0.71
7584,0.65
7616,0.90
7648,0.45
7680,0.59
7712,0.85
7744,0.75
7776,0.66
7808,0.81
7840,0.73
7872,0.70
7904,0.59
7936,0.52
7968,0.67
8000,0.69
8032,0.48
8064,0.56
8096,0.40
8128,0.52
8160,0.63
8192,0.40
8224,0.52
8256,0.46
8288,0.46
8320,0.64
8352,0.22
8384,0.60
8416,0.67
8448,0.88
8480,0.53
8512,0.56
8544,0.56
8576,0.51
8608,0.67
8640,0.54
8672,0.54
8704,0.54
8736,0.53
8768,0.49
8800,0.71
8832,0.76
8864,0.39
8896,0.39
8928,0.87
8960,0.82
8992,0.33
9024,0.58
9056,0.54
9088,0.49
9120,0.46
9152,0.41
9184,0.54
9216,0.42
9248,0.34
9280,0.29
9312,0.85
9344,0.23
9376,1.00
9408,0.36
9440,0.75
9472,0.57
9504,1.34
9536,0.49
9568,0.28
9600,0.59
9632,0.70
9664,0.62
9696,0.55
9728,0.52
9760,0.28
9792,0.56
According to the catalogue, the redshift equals 0.89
